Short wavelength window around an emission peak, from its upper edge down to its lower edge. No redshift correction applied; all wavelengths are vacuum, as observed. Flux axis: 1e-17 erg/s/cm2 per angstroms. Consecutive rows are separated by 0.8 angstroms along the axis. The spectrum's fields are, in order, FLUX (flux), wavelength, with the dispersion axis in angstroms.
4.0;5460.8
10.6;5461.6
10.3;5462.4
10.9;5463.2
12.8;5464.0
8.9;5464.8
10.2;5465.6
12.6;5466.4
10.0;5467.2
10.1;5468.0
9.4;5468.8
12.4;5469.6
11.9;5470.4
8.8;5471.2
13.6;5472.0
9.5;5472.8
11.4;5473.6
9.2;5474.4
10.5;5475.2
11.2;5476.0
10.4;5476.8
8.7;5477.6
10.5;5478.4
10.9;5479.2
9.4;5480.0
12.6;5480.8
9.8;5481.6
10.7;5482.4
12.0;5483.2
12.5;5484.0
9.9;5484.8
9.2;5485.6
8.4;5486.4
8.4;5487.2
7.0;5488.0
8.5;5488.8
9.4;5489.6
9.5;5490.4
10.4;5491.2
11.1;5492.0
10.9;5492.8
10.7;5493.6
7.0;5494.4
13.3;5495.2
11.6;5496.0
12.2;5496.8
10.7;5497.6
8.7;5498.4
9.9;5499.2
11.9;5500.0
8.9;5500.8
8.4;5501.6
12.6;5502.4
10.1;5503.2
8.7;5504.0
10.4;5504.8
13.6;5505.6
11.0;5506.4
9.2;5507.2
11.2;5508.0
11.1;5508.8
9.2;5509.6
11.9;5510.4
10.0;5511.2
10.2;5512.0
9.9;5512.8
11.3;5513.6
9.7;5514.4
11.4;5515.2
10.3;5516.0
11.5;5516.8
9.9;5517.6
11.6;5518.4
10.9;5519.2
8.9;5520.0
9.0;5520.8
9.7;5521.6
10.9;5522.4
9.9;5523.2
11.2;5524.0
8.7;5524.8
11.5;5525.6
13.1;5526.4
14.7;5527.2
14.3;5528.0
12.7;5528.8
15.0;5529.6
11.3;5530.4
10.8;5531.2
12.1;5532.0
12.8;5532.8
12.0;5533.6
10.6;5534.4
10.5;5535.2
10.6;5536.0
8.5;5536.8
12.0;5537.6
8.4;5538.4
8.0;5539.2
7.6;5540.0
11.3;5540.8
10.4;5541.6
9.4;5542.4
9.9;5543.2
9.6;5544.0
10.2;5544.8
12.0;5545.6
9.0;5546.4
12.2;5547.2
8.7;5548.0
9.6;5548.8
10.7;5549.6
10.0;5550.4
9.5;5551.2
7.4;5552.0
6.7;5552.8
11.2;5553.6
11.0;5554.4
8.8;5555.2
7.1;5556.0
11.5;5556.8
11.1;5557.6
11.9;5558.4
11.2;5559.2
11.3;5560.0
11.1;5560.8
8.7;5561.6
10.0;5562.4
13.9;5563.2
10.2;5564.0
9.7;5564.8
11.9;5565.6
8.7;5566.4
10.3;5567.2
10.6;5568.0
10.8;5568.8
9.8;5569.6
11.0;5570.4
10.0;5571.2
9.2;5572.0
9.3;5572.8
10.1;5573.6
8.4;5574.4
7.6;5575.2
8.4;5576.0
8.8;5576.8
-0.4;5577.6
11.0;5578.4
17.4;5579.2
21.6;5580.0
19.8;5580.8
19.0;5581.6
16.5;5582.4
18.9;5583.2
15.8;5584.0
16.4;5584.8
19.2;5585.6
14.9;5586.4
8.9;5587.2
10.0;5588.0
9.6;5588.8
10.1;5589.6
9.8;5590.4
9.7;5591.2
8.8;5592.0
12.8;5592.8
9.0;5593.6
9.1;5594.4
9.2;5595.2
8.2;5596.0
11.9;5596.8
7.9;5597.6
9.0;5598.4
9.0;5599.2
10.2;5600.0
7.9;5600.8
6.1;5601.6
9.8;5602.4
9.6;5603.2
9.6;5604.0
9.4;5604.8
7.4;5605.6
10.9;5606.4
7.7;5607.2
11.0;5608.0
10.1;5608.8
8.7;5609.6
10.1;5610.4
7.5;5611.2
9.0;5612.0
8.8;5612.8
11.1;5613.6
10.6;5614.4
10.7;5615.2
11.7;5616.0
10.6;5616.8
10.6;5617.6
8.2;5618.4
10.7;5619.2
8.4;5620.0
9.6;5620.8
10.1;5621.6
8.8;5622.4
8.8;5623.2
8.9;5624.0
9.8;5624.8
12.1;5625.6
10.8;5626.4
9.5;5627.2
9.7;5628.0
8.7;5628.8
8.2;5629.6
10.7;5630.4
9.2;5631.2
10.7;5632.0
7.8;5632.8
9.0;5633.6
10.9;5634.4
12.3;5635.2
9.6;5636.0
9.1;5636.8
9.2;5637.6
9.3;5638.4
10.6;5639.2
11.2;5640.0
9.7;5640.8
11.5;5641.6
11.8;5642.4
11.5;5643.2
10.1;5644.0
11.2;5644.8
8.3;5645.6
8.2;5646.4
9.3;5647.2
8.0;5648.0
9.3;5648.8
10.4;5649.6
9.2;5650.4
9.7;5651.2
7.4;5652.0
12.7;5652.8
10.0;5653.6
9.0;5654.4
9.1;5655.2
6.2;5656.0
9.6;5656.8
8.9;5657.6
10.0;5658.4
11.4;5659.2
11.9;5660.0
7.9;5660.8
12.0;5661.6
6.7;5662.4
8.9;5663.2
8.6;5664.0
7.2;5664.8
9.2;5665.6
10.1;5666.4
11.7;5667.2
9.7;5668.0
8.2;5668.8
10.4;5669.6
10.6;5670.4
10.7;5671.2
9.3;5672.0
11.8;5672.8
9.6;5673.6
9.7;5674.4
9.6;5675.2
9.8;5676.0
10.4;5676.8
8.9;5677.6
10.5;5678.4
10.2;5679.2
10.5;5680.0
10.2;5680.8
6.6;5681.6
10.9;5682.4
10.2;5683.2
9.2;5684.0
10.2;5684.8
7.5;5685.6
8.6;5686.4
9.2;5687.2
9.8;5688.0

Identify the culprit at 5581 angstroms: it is [O III] 5007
